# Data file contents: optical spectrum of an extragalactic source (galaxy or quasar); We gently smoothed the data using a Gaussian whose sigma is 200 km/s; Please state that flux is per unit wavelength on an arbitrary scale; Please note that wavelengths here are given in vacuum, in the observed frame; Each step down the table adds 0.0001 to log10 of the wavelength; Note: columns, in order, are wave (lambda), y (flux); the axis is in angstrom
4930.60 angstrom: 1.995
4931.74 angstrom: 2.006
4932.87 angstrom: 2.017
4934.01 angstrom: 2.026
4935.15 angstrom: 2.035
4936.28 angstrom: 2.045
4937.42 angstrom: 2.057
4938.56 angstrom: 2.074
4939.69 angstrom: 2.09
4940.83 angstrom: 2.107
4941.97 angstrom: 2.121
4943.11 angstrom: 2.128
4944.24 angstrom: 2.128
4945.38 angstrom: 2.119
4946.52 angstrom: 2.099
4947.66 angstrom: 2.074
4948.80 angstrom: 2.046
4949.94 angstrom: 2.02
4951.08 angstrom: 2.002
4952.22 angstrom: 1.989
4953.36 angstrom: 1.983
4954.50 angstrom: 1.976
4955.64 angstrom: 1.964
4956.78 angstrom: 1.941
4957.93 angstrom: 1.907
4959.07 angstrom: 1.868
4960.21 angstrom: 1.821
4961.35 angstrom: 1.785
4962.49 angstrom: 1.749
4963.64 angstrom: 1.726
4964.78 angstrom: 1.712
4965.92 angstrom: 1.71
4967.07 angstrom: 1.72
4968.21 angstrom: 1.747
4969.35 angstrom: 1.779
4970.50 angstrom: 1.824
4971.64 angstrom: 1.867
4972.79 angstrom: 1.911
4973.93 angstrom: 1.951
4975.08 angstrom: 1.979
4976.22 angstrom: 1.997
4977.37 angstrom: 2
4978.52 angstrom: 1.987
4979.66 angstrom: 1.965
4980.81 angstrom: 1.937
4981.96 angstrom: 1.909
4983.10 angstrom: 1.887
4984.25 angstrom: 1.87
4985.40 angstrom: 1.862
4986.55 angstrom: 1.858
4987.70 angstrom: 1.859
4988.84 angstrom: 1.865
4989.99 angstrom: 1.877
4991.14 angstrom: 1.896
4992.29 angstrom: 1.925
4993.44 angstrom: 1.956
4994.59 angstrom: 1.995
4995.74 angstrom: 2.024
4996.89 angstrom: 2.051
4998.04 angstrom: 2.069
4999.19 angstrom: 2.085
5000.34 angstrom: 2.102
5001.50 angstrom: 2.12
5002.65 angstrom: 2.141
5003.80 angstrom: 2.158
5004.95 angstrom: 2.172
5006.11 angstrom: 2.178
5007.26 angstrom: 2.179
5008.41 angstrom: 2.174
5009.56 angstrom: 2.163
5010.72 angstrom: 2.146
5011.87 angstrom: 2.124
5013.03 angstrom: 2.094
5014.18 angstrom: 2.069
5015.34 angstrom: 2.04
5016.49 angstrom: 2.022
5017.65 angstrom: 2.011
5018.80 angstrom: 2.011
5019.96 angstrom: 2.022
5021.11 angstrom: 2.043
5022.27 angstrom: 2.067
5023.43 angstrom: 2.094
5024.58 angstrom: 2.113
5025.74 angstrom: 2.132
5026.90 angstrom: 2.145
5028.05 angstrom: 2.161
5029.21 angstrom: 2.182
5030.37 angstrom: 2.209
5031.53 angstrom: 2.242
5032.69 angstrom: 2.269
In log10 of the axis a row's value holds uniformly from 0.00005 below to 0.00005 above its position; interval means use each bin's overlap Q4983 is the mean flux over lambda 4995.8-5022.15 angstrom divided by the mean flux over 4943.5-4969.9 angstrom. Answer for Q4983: 1.10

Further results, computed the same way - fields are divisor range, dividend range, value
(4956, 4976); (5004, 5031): 1.16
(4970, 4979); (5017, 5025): 1.06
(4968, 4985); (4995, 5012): 1.11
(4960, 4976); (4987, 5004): 1.11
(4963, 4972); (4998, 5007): 1.21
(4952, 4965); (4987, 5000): 1.05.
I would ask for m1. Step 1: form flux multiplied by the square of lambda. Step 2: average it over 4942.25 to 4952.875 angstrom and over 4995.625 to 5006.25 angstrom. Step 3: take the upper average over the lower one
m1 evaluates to 1.0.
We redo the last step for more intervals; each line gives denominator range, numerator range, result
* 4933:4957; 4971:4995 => 0.95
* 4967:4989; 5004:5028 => 1.13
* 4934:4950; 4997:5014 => 1.05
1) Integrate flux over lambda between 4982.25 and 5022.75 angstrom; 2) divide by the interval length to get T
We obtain 2.03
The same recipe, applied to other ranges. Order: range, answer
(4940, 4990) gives 1.92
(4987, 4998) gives 1.95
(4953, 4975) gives 1.84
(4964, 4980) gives 1.87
